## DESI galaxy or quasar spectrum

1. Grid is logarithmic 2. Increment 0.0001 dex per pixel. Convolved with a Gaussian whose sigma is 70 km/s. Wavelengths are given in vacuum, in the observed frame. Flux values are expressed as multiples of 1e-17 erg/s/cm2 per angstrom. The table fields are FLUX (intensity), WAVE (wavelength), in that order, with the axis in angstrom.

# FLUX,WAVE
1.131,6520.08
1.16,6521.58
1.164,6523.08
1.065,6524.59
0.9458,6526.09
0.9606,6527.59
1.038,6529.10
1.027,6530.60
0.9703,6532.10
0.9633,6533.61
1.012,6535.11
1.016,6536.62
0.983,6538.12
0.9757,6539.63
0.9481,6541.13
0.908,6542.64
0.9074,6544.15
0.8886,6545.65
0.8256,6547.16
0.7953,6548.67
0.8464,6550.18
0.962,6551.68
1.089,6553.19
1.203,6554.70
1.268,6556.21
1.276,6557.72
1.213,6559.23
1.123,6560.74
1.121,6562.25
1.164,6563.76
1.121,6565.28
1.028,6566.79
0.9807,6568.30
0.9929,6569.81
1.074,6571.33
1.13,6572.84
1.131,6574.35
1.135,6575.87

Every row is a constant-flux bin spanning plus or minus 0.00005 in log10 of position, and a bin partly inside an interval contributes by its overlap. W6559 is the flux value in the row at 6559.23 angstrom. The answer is 1.213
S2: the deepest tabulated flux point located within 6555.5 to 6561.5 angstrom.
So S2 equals 1.123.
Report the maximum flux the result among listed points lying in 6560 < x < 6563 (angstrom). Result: 1.123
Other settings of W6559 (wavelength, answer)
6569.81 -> 0.9929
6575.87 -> 1.135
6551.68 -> 0.962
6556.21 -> 1.268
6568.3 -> 0.9807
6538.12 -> 0.983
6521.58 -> 1.16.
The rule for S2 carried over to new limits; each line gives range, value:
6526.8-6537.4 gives 0.9606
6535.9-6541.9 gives 0.9481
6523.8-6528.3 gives 0.9458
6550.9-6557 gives 0.962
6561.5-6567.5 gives 1.028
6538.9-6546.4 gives 0.8886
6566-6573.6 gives 0.9807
